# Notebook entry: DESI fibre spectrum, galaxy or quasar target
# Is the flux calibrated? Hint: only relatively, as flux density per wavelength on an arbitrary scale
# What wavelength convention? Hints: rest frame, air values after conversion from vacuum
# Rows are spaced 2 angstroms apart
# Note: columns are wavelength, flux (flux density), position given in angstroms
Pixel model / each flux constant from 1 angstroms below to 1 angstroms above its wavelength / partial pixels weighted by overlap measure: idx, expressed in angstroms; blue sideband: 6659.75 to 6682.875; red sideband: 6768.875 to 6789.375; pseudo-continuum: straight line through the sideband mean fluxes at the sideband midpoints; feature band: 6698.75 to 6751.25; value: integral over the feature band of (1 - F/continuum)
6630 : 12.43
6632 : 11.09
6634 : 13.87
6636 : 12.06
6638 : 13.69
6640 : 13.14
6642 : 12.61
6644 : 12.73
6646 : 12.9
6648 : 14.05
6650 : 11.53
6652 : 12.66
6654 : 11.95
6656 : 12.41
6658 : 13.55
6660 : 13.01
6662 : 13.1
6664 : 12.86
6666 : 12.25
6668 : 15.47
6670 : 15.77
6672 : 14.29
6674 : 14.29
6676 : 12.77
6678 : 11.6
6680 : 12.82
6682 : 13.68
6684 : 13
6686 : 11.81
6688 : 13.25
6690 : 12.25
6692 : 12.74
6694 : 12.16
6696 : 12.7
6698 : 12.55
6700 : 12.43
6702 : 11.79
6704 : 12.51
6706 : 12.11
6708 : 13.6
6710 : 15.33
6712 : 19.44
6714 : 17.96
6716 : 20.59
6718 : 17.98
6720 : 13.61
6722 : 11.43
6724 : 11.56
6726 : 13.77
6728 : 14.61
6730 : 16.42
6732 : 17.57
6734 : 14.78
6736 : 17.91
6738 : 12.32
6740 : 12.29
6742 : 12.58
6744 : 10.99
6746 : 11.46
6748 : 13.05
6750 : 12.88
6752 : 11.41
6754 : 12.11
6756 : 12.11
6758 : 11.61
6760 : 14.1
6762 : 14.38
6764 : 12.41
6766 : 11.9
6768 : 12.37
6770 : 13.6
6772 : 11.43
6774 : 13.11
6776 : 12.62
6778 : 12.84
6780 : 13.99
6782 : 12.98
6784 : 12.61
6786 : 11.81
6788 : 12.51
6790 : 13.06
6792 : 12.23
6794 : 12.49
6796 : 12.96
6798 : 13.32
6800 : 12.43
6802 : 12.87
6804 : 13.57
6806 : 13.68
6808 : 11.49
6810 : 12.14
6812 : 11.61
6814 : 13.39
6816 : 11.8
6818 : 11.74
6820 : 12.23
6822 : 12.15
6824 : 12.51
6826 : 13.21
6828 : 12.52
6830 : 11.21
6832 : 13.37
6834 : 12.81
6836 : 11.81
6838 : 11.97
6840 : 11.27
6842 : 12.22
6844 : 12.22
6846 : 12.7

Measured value -4.4 angstroms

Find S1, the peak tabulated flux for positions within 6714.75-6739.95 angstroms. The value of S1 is 20.59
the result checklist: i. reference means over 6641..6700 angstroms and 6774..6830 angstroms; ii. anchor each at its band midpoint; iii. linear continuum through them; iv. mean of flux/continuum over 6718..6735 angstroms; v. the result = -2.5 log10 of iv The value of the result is -0.13 mag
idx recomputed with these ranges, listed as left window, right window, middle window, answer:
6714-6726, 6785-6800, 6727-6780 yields 3.0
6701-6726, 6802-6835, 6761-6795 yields 1.6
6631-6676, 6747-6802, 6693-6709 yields 0.6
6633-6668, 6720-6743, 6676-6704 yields 2.0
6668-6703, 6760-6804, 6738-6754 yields 1.0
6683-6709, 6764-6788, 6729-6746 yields -2.2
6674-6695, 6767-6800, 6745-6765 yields 0.3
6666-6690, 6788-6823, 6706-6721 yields -3.9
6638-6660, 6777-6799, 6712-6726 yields -3.1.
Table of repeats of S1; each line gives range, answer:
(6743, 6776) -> 14.38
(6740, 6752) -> 13.05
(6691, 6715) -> 19.44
